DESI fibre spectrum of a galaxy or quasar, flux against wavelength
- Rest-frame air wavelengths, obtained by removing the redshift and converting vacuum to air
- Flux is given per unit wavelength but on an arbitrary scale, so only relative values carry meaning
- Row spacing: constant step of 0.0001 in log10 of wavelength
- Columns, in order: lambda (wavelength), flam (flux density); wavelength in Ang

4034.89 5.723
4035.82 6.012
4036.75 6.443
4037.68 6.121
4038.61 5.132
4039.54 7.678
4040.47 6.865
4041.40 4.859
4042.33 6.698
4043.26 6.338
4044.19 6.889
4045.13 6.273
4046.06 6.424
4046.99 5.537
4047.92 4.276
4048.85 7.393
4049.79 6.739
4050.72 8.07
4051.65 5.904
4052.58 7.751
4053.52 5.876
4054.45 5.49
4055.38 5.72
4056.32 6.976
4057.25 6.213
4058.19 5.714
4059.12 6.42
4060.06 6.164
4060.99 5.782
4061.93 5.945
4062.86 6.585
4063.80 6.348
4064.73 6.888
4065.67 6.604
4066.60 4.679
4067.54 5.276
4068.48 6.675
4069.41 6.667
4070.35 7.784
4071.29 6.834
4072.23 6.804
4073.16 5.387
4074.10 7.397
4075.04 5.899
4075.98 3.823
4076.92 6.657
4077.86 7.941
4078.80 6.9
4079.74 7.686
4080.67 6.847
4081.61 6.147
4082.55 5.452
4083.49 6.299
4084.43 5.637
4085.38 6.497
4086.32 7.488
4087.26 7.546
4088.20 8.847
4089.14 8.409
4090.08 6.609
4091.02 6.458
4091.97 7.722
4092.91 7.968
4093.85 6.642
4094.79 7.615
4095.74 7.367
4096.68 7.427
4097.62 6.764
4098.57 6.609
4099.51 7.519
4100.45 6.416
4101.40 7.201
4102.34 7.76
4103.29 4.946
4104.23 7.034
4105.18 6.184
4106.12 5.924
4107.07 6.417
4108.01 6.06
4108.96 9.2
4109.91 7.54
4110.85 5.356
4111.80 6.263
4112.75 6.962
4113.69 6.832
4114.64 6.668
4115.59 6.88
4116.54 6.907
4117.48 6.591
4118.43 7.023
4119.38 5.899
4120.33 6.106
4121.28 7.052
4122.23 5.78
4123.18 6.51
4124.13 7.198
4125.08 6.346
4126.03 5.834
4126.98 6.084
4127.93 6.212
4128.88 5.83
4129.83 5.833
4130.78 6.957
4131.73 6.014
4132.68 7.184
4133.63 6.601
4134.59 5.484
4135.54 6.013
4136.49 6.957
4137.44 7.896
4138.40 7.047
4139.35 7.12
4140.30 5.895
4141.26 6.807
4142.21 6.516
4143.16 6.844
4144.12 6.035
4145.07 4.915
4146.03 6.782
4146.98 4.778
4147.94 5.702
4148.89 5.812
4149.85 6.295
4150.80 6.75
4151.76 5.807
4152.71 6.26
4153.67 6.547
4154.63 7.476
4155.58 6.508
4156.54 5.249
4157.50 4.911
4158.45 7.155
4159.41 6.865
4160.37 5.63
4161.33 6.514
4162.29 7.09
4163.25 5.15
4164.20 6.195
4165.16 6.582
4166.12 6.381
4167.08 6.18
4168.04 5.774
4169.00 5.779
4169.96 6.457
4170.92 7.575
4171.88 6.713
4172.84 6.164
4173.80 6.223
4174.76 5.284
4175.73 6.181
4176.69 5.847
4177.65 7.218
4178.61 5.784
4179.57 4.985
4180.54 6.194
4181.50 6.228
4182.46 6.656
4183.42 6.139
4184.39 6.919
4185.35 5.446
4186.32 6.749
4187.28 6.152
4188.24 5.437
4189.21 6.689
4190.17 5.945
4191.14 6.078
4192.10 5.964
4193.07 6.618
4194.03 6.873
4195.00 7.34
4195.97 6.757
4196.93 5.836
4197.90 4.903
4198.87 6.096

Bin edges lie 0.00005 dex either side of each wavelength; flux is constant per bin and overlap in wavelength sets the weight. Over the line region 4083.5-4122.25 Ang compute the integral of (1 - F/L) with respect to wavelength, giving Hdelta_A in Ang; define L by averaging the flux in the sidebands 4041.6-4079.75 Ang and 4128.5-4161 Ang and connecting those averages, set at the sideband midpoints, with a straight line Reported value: -3.4 Ang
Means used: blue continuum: 6.35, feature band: 6.89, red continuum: 6.31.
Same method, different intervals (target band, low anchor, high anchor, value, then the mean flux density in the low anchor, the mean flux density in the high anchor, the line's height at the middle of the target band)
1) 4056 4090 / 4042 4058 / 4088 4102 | 1.5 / 6.37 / 7.28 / 6.84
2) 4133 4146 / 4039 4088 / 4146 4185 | -0.5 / 6.41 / 6.21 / 6.26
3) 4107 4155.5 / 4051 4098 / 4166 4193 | -0.6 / 6.62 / 6.19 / 6.38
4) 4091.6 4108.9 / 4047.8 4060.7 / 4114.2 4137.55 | -1.3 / 6.38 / 6.45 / 6.43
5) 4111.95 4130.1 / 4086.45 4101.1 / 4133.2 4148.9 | 0.8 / 7.33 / 6.32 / 6.75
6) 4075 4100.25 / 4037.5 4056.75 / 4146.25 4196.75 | -2.5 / 6.33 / 6.23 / 6.3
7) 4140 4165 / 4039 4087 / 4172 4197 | 0.4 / 6.38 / 6.23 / 6.27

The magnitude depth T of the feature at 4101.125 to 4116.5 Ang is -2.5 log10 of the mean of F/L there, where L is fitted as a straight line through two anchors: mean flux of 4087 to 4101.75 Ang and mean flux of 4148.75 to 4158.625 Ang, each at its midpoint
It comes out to 0.06 mag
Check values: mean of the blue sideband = 7.32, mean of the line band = 6.7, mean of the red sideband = 6.24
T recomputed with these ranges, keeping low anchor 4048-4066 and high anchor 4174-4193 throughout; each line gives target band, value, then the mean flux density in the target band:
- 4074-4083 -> -0.015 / 6.44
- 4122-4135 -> -0.009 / 6.29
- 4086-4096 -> -0.188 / 7.52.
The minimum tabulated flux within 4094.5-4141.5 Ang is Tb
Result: 4.946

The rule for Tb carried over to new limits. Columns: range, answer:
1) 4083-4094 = 5.637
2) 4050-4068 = 4.679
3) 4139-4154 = 4.778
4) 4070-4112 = 3.823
